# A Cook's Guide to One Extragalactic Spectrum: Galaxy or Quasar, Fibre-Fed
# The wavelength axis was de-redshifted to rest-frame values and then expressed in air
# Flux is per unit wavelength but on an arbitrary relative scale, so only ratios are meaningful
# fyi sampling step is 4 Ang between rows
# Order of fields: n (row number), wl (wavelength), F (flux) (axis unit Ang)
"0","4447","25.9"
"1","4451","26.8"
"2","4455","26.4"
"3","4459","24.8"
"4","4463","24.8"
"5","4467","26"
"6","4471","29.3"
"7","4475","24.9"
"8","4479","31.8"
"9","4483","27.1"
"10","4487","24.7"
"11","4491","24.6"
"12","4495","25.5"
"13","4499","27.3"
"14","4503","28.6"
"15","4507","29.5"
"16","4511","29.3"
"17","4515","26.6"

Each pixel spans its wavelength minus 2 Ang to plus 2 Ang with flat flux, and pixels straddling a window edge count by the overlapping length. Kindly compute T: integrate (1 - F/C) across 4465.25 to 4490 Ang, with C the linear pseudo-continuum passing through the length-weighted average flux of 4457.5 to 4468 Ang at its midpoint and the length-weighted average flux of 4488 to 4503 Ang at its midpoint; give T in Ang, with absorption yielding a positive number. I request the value -1.58 Ang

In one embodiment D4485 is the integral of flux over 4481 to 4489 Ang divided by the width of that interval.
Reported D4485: 25.9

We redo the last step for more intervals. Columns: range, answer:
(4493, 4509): 27.7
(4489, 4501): 25.8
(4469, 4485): 28.3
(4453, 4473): 26.3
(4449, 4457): 26.6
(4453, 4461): 25.6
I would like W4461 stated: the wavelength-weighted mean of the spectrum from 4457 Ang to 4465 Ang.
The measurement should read 24.8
